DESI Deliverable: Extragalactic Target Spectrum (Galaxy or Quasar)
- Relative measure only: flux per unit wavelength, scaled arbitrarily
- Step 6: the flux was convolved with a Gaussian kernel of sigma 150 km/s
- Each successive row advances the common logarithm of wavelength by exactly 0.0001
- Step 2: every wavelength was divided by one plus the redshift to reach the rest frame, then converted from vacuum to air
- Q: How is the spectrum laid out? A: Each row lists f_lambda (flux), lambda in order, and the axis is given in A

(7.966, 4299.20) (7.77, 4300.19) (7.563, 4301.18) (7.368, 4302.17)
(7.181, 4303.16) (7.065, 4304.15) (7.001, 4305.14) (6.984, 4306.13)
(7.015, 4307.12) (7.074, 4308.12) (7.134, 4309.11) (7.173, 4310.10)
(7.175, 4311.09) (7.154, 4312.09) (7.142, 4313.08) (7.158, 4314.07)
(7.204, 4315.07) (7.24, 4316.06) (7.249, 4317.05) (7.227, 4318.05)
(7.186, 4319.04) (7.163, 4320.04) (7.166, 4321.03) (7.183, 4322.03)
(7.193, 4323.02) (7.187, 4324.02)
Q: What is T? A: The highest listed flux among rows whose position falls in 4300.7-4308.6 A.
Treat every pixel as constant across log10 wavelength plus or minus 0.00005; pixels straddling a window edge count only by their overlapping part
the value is 7.563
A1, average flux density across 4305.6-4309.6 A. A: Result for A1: 7.05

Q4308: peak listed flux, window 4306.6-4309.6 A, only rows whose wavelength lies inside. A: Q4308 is 7.134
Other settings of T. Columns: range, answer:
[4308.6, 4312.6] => 7.175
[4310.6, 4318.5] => 7.249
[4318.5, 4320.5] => 7.186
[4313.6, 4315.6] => 7.204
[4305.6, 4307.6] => 7.015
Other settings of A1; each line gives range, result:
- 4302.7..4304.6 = 7.13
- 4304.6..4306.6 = 7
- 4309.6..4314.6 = 7.16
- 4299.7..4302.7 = 7.57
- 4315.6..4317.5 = 7.26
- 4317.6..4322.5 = 7.18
